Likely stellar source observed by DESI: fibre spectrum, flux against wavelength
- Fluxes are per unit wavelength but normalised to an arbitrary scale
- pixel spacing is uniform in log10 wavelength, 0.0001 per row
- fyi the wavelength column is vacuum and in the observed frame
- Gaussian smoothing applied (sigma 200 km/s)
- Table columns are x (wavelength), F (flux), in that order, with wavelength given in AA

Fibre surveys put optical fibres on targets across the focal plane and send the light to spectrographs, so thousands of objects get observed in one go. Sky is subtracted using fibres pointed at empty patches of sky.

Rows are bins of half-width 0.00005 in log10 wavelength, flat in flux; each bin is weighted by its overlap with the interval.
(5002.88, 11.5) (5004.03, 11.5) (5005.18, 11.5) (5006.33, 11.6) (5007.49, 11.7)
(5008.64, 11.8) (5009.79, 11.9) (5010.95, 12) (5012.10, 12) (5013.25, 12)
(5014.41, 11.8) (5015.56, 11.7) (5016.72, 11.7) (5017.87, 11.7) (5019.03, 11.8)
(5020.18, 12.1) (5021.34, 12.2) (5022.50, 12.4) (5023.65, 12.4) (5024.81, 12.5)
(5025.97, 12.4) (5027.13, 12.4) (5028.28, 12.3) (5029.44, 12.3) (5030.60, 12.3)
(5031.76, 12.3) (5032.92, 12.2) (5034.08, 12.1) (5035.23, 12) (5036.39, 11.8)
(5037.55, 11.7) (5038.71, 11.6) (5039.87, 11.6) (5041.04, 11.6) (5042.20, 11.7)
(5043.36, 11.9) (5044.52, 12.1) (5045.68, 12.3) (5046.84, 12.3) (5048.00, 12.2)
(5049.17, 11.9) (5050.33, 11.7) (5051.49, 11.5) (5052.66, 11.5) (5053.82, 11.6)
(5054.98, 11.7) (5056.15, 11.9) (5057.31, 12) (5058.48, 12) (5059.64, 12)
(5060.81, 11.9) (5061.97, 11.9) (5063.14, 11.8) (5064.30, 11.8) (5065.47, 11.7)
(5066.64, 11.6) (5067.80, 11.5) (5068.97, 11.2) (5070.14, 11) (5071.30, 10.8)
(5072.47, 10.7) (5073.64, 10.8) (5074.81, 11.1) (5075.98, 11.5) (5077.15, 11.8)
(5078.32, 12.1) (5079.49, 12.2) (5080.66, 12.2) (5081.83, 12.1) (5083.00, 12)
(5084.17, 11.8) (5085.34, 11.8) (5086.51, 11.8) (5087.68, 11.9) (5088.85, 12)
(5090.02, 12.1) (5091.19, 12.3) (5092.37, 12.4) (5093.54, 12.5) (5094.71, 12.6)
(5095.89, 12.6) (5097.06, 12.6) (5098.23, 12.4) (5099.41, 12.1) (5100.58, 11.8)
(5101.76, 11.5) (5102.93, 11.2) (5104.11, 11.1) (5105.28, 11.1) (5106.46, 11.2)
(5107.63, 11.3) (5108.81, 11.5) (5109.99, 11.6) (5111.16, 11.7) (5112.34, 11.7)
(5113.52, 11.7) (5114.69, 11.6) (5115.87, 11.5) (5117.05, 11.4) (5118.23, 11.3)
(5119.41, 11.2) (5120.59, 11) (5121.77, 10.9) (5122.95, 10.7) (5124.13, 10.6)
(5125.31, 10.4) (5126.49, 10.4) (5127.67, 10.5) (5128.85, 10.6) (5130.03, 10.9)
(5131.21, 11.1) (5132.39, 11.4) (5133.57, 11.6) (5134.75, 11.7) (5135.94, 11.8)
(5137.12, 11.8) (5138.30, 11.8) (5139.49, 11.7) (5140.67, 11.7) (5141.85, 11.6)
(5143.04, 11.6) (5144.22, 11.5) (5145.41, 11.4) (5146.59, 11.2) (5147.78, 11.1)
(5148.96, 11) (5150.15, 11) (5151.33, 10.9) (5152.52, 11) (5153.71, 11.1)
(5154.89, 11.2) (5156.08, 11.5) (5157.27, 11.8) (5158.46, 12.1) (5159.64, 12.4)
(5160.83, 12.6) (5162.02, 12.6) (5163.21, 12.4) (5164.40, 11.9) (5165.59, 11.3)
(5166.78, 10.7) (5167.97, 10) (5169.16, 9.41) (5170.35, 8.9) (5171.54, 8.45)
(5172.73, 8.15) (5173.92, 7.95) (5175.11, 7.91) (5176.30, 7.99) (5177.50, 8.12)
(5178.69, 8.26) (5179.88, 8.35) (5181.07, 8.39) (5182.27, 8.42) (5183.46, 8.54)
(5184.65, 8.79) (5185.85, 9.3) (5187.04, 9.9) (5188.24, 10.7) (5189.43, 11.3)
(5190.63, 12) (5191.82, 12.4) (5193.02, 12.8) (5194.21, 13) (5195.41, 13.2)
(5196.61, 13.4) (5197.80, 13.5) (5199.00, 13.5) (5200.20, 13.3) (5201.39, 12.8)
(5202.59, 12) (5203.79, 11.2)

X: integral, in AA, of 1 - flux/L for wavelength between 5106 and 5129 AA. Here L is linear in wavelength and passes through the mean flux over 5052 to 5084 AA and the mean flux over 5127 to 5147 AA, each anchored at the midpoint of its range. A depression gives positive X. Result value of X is 0.65 AA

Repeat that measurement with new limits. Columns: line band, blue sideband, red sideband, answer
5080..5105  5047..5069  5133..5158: -0.83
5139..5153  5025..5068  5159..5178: -1.21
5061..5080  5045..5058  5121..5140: 0.35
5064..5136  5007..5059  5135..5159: 0.80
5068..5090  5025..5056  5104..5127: -0.08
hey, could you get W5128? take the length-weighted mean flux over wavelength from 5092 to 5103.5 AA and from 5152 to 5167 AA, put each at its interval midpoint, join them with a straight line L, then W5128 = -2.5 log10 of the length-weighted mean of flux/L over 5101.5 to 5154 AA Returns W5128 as 0.07 mag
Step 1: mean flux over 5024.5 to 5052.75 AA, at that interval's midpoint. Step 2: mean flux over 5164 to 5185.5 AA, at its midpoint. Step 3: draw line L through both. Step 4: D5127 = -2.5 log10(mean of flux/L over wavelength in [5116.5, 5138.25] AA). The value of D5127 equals -0.111 mag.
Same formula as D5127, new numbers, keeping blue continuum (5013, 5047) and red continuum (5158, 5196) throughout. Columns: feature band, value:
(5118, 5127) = 0.01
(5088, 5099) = -0.10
